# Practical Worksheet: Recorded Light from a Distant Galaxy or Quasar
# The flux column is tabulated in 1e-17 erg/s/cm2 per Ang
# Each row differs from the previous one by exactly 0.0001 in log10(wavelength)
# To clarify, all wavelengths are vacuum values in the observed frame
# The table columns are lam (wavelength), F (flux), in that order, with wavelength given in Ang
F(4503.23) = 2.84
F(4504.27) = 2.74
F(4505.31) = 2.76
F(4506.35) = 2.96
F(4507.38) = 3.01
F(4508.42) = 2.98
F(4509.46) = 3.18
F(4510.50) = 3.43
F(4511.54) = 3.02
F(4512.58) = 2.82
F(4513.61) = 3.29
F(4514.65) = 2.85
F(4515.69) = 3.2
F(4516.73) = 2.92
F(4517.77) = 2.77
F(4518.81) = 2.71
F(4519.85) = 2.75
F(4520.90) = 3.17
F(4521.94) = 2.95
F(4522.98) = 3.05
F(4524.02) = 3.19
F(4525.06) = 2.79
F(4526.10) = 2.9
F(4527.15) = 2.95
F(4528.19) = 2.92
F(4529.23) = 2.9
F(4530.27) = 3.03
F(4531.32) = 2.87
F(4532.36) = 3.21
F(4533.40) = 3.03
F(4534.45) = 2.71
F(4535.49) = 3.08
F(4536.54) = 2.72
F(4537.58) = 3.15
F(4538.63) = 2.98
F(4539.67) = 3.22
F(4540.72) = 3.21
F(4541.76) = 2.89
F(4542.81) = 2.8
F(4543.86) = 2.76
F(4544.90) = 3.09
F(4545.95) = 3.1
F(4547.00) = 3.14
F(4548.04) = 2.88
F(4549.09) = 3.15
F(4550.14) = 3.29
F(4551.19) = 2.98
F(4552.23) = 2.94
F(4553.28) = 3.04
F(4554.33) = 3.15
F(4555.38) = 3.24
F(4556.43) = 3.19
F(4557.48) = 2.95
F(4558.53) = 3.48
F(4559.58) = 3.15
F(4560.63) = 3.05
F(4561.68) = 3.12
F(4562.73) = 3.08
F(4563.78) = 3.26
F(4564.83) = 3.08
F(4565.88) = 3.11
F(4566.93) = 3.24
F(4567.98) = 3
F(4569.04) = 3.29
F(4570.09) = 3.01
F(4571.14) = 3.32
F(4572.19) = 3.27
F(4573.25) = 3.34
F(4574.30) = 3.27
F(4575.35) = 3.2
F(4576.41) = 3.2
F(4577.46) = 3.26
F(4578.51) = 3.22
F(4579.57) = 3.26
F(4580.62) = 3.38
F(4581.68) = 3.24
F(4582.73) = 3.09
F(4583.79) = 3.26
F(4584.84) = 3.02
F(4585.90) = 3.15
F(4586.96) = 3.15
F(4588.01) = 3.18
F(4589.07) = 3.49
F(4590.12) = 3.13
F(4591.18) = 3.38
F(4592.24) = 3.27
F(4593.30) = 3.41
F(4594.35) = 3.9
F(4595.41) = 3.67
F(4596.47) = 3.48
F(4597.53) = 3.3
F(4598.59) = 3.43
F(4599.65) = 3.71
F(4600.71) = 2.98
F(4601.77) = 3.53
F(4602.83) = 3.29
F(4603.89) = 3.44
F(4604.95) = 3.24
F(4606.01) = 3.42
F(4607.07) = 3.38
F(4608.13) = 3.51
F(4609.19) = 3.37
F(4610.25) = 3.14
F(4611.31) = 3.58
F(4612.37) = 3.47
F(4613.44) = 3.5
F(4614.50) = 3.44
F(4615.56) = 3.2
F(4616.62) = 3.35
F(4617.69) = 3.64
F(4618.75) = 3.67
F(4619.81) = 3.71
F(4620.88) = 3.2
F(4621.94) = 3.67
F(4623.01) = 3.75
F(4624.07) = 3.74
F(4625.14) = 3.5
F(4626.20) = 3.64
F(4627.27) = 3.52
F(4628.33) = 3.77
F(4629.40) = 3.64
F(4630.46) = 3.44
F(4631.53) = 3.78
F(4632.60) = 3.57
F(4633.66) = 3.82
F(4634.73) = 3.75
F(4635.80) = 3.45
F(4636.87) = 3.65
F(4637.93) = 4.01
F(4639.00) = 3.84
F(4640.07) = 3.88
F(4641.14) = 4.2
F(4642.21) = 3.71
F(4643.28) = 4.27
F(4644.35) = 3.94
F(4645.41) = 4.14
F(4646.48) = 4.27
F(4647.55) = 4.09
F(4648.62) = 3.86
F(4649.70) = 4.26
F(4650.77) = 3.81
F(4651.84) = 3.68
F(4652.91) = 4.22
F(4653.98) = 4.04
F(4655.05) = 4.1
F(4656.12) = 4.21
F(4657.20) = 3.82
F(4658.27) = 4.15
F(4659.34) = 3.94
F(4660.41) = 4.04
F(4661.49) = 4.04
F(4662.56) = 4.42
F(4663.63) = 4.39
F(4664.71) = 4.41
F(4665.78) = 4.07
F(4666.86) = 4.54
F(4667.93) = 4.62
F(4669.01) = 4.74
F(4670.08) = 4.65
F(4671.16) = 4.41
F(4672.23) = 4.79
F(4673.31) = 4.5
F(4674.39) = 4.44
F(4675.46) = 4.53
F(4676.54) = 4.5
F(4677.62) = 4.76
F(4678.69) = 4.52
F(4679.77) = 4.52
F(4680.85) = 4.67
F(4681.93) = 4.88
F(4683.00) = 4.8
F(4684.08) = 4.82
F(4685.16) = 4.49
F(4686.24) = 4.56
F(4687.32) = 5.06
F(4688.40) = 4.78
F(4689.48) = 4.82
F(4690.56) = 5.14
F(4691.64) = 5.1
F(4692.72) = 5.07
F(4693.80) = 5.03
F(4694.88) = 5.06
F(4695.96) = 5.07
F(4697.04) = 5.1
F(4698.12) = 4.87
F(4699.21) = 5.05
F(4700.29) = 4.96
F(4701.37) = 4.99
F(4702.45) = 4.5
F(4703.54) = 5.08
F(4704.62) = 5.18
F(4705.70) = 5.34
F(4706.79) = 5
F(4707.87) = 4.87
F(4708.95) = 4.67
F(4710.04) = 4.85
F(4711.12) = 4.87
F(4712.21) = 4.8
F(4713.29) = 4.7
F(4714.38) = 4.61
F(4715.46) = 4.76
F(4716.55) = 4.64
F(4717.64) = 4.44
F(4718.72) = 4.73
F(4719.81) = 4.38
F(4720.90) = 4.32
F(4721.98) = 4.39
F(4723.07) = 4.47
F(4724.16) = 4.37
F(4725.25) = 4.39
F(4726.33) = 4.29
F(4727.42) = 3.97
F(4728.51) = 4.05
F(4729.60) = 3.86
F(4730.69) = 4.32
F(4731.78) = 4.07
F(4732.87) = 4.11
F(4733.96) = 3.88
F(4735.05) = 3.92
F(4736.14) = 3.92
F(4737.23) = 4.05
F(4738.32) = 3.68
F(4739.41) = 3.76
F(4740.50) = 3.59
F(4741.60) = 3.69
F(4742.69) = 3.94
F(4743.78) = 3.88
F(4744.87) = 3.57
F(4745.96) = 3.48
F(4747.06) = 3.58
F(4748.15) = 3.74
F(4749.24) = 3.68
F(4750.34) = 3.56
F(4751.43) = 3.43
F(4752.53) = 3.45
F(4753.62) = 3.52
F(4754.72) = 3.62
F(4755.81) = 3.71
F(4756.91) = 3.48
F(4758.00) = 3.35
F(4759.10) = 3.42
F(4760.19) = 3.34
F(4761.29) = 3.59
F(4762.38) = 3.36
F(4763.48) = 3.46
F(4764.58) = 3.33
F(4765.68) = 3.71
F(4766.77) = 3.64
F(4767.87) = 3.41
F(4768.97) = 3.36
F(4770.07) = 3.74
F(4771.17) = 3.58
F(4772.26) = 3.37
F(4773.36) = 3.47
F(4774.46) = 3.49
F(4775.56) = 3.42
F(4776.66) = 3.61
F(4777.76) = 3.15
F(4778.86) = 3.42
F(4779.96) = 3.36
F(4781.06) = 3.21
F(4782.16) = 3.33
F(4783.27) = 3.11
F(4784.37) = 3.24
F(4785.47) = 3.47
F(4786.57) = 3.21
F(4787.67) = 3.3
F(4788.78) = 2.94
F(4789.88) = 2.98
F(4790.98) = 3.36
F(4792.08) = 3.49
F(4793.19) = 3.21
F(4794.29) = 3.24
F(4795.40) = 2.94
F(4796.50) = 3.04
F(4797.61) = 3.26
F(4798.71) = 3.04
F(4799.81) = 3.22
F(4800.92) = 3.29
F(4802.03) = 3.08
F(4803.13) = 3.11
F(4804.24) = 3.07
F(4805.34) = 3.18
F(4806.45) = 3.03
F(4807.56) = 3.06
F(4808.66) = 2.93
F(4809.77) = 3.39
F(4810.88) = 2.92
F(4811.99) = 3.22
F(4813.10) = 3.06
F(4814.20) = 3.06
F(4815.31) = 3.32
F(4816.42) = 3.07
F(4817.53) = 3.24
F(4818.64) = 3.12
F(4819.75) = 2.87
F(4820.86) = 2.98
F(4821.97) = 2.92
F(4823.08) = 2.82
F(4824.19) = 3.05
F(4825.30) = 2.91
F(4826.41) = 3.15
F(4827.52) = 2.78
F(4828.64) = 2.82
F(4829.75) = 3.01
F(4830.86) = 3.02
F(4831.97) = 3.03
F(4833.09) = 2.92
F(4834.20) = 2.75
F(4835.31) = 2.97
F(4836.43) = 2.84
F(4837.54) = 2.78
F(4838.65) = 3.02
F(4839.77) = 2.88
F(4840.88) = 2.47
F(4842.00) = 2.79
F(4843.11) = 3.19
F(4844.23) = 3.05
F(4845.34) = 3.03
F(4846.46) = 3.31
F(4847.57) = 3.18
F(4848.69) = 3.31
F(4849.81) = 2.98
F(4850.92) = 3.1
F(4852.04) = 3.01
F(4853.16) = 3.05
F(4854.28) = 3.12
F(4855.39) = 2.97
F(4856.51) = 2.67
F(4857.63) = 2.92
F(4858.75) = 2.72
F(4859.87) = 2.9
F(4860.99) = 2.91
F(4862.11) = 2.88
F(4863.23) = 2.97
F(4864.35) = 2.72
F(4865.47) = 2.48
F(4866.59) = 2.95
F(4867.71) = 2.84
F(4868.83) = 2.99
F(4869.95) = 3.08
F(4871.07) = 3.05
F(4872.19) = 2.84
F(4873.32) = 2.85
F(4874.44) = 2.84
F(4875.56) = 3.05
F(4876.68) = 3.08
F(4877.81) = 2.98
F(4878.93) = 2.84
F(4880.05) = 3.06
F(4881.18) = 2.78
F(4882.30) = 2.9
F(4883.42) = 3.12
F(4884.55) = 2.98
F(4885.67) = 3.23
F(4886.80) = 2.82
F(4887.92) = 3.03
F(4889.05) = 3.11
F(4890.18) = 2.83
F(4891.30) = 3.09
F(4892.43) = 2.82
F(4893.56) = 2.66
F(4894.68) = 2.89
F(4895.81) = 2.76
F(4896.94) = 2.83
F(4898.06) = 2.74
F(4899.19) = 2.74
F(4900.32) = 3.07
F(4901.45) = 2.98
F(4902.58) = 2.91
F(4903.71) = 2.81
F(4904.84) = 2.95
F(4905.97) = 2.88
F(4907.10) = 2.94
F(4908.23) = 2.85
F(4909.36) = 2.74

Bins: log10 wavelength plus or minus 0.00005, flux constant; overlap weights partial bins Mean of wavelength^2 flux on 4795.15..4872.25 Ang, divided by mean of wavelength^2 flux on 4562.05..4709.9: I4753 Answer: 0.82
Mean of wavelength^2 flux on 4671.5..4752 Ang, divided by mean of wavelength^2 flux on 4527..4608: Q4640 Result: 1.49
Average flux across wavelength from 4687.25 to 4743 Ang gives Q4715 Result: 4.55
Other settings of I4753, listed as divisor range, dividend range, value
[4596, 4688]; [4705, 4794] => 1.01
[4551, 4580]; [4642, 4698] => 1.48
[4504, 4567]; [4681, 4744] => 1.62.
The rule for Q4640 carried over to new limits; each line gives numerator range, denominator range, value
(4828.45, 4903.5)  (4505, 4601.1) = 1.07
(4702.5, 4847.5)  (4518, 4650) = 1.15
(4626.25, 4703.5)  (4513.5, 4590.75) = 1.48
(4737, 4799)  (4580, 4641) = 1.06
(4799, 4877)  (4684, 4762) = 0.73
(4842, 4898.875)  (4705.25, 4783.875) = 0.80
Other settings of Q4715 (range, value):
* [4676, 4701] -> 4.85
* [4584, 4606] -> 3.36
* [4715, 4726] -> 4.48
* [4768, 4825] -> 3.2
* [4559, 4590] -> 3.2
